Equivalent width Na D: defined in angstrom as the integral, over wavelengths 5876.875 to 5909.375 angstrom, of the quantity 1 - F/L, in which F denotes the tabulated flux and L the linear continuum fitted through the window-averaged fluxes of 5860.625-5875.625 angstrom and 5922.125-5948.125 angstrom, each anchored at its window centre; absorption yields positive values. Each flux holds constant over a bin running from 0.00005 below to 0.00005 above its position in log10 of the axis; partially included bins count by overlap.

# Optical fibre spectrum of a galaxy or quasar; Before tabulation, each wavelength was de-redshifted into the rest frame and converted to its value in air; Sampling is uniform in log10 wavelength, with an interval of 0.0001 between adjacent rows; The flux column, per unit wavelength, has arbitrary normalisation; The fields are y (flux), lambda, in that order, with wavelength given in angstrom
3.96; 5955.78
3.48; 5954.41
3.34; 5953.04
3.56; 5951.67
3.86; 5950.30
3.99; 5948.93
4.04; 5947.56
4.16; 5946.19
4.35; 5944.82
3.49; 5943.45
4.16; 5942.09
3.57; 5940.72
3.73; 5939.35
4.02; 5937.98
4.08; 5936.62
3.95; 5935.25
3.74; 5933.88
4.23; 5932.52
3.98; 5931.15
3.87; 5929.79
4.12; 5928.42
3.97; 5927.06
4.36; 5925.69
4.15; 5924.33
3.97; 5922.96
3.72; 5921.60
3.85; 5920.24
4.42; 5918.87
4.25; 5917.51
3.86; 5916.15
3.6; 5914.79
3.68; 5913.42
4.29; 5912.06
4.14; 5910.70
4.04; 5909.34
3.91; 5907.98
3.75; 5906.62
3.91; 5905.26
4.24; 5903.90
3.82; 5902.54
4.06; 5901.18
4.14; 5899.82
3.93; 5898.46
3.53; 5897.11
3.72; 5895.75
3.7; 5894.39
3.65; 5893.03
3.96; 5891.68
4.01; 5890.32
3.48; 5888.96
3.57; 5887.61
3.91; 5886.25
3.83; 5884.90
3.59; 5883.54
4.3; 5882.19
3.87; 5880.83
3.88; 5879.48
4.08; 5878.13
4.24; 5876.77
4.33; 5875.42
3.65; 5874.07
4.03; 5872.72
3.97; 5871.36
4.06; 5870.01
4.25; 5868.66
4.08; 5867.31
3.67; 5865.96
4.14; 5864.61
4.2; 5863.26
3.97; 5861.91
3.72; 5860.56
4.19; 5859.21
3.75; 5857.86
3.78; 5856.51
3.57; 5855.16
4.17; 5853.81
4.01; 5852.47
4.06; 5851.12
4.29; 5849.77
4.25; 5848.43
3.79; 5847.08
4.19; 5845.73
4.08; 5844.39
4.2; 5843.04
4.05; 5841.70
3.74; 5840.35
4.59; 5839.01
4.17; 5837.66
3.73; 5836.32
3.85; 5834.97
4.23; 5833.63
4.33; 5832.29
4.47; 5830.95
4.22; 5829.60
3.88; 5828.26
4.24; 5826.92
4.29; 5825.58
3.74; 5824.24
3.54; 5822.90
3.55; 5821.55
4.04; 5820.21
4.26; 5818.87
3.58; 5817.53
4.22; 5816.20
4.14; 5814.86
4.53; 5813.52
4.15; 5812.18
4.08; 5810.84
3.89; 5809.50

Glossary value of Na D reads 1.1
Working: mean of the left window 4.01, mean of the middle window 3.87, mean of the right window 4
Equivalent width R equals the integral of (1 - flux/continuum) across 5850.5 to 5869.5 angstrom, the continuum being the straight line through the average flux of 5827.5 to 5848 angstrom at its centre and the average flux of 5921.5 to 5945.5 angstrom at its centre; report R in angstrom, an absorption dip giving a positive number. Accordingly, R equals 0.5 angstrom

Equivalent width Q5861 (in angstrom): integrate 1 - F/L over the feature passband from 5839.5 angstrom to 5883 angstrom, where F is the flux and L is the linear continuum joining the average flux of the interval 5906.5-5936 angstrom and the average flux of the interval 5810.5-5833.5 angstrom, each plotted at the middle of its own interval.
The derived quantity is 0.3 angstrom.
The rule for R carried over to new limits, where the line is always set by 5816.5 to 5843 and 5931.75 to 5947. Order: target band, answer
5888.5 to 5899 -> 0.6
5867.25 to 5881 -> -0.1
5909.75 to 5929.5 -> -0.3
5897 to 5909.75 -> 0.1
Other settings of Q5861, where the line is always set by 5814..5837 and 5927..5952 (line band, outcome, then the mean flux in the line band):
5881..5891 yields 0.4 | 3.81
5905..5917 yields 0.2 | 3.91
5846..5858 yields 0.1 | 3.98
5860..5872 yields 0.0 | 4.01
